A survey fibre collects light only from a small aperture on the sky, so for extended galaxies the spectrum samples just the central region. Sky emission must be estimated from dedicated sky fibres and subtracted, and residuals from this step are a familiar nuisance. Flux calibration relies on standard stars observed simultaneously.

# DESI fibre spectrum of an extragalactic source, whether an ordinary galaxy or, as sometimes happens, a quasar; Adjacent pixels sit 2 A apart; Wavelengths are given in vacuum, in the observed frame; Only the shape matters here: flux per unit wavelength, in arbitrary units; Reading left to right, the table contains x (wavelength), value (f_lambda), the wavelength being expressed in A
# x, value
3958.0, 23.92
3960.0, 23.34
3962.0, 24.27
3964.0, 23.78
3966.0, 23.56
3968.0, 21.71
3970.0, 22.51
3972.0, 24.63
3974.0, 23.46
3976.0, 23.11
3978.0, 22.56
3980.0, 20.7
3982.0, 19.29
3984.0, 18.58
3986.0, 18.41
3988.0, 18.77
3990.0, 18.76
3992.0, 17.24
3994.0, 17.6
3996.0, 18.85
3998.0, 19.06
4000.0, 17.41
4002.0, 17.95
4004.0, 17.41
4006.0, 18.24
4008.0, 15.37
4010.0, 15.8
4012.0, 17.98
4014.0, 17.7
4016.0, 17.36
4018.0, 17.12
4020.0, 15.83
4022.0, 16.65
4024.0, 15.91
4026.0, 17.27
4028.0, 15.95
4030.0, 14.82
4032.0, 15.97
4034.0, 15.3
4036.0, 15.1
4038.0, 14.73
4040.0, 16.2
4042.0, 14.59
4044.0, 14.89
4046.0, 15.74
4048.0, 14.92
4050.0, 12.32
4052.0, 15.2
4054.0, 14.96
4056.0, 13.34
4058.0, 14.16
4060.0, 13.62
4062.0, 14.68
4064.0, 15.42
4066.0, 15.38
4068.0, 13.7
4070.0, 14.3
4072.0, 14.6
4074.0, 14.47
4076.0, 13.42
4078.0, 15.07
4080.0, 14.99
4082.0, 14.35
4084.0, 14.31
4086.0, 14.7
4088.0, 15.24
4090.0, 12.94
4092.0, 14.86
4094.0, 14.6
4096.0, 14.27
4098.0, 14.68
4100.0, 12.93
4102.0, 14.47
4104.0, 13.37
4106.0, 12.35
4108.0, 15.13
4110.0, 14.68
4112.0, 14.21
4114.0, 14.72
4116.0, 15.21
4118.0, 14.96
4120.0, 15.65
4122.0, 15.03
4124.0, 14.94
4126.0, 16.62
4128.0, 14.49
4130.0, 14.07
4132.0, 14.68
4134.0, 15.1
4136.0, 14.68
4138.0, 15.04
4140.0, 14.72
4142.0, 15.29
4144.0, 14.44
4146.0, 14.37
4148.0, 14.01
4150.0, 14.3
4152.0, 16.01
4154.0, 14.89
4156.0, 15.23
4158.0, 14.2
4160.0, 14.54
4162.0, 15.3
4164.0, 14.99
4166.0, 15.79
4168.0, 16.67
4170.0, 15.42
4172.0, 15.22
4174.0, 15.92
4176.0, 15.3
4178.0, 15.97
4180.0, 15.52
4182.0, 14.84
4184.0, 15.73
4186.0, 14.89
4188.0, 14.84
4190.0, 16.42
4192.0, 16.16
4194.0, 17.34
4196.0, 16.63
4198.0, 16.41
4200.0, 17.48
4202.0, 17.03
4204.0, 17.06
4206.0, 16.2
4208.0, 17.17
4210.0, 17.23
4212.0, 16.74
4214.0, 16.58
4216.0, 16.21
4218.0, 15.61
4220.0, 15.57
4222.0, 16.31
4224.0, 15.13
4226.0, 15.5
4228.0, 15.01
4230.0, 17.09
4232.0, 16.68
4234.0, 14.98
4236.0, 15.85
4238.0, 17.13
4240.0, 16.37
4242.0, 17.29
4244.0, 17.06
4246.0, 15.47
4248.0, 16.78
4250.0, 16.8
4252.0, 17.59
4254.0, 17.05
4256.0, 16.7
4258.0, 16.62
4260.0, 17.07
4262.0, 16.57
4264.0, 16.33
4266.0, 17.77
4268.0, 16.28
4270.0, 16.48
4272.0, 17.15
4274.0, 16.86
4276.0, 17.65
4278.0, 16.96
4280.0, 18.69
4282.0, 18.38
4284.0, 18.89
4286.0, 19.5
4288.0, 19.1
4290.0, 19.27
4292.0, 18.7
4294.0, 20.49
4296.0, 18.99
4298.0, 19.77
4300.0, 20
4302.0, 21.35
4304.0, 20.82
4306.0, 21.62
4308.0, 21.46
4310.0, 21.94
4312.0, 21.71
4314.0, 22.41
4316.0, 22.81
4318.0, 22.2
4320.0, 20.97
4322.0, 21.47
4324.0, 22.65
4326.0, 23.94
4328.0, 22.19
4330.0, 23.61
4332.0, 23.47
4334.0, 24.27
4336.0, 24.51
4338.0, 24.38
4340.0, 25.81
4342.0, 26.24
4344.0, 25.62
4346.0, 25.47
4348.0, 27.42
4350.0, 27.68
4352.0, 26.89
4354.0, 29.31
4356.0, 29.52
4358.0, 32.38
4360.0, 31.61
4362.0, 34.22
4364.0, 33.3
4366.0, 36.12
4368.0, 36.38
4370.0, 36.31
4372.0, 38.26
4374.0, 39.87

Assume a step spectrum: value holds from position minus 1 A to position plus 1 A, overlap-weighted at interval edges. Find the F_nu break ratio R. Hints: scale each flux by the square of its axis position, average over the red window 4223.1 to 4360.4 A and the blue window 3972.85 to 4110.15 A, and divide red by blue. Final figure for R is 1.44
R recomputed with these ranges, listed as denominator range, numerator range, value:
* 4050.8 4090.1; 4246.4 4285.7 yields 1.31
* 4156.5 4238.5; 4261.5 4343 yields 1.36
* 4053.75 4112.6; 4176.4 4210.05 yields 1.20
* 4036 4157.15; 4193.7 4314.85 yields 1.30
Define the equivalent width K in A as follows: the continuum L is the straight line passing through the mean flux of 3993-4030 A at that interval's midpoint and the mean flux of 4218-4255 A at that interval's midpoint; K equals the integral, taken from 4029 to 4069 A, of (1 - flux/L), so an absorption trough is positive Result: 5.3 A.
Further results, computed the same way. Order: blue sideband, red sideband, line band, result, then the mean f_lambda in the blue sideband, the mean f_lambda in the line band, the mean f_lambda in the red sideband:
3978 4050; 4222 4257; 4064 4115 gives 7.4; 17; 14.3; 16.4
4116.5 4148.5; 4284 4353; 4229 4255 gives 3.7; 14.9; 16.6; 22.6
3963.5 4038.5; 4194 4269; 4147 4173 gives 3.1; 18.5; 15.1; 16.5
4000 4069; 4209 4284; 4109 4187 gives 5.5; 15.7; 15.1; 16.7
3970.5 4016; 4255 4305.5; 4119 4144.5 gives 5.0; 19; 15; 18.3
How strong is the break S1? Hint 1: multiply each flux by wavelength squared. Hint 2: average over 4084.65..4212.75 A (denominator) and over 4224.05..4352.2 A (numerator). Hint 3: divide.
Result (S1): 1.39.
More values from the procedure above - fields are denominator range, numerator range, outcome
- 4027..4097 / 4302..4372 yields 2.05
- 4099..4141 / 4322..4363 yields 2.01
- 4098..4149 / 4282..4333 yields 1.58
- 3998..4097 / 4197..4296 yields 1.22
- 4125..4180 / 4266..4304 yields 1.31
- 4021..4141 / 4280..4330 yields 1.58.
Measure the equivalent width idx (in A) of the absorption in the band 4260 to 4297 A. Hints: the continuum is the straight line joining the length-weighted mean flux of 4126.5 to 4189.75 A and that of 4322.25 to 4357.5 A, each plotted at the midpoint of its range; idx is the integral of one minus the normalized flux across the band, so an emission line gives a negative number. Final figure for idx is 6.75 A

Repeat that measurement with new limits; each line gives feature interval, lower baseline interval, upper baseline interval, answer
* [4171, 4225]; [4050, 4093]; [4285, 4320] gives 5.2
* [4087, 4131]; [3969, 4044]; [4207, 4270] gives 7.0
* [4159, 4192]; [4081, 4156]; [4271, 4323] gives 1.7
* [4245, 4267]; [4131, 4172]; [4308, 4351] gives 3.7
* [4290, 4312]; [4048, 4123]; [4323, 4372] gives 4.5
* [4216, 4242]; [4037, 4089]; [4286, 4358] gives 5.3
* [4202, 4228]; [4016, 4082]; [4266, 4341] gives 3.4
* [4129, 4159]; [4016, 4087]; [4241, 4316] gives 3.1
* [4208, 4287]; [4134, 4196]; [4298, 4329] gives 8.8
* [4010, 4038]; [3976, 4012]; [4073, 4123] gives 1.6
